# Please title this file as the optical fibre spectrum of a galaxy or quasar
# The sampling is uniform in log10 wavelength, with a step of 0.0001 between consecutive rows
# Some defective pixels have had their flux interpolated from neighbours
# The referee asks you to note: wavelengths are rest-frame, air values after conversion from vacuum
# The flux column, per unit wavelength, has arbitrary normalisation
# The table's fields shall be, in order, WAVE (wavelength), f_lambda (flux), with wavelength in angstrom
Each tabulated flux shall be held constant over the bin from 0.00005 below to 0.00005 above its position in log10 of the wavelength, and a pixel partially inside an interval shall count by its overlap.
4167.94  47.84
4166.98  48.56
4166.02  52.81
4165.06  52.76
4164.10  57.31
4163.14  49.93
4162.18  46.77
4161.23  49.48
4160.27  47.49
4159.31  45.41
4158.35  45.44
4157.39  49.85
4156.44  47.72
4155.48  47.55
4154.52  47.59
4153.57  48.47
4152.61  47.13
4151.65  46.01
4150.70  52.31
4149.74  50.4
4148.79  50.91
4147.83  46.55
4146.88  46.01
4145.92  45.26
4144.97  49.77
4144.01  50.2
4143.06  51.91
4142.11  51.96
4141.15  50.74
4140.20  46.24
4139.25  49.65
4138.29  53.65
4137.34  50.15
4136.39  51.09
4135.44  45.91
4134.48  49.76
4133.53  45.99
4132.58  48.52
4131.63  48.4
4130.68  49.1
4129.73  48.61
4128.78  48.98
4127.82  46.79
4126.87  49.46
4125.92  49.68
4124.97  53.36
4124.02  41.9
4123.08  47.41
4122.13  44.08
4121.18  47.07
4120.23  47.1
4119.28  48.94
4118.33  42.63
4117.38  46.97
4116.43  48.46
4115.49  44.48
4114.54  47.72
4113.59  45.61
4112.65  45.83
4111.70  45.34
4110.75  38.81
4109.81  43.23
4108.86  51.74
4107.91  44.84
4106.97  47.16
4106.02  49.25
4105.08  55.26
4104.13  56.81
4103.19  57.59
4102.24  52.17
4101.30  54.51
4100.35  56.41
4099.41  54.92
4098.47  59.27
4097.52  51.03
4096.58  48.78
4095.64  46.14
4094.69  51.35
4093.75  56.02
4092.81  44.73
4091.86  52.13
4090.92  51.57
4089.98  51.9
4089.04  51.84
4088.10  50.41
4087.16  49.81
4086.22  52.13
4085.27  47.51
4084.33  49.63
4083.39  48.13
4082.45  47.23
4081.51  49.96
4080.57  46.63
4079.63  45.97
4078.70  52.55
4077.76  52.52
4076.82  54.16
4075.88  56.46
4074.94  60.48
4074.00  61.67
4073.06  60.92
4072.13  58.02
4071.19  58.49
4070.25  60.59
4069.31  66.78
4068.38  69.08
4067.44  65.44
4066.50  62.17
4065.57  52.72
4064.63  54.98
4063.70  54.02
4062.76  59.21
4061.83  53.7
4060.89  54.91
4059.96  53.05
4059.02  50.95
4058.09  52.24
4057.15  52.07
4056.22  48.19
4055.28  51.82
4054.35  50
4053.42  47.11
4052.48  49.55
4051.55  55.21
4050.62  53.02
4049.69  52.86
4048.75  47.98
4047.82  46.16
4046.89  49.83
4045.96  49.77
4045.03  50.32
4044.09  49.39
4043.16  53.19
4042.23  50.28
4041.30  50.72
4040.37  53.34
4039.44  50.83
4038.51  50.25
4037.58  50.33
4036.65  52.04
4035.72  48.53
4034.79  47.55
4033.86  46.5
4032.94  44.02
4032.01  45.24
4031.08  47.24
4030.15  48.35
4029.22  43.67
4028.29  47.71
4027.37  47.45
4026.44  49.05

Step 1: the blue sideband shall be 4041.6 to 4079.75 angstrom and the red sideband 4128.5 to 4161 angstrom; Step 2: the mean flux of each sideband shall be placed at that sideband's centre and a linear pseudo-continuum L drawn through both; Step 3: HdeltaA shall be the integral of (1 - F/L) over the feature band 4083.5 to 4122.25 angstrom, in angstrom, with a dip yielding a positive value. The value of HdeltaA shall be 1.5 angstrom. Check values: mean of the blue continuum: 54.4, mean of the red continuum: 48.7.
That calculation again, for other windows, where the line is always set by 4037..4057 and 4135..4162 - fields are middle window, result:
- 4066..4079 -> -2.58 angstrom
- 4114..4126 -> 0.59 angstrom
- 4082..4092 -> -0.07 angstrom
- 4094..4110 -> -0.79 angstrom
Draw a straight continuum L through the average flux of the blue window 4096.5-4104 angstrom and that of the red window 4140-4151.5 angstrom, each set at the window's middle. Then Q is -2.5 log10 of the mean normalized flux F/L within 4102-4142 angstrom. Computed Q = 0.084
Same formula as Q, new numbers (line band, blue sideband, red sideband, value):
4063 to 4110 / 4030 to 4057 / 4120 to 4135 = -0.10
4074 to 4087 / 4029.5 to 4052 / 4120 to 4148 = -0.05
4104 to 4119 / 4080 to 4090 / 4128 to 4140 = 0.05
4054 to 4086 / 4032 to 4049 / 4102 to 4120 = -0.12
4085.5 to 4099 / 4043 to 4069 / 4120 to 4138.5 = -0.01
